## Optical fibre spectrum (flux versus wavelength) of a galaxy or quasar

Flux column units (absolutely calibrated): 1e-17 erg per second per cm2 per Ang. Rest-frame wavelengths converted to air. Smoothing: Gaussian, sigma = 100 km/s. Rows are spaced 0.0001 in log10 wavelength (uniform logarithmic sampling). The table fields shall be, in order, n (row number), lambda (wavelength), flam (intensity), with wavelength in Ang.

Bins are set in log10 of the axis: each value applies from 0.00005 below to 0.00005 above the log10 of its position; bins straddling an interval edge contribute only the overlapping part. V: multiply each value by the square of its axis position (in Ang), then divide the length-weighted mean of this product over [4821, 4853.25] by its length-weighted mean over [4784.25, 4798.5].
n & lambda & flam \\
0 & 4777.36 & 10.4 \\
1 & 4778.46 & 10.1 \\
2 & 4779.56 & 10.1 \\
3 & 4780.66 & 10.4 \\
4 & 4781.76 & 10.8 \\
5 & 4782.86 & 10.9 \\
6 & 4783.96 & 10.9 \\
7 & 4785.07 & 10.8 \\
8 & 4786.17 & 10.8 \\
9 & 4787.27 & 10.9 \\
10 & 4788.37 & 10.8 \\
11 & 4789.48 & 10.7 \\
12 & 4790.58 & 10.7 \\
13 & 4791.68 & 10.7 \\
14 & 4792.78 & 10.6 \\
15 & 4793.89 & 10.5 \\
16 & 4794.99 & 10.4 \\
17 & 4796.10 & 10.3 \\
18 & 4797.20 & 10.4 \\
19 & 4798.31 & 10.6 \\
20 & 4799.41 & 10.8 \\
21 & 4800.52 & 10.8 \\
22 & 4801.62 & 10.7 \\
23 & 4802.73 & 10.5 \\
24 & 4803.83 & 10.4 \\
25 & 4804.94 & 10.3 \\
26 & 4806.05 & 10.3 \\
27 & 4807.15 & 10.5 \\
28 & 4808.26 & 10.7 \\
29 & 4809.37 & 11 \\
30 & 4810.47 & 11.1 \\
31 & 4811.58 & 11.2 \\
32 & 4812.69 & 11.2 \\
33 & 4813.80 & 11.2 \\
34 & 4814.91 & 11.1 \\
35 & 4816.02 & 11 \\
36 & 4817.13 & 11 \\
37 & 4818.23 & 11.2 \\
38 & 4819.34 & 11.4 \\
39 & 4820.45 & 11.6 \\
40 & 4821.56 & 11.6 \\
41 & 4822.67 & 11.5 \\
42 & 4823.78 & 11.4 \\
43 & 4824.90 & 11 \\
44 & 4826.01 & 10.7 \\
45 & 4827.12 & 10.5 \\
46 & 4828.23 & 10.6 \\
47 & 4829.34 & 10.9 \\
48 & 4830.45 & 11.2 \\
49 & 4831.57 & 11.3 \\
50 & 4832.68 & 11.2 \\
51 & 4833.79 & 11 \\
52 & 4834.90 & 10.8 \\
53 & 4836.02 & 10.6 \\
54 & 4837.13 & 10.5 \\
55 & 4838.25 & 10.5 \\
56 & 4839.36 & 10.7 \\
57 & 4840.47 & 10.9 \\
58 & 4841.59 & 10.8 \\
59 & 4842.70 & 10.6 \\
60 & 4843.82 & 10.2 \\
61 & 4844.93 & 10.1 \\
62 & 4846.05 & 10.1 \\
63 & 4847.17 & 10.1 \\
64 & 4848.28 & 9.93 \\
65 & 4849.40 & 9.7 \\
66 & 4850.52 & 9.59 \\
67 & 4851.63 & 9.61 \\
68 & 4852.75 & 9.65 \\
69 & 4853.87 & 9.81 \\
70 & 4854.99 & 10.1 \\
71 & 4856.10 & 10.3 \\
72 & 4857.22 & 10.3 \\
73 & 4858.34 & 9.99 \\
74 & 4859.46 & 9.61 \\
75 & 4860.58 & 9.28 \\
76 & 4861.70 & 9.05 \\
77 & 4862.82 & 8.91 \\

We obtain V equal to 1.0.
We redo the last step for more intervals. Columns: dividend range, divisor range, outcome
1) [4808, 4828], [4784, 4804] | 1.06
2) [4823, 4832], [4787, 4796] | 1.05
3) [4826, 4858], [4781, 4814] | 0.99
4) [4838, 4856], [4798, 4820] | 0.95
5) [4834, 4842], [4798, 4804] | 1.02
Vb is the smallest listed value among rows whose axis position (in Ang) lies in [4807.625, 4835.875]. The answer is 10.5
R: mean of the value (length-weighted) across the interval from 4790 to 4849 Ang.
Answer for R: 10.8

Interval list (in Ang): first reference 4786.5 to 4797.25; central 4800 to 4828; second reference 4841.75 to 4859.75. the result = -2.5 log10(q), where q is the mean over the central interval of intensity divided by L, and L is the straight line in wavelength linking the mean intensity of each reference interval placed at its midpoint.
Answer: -0.06 mag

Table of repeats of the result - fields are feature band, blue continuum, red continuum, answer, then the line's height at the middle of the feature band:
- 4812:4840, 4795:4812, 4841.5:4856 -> -0.072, 10.3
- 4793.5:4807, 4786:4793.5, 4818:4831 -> 0.036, 10.9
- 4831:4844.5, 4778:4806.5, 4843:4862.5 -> -0.076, 10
